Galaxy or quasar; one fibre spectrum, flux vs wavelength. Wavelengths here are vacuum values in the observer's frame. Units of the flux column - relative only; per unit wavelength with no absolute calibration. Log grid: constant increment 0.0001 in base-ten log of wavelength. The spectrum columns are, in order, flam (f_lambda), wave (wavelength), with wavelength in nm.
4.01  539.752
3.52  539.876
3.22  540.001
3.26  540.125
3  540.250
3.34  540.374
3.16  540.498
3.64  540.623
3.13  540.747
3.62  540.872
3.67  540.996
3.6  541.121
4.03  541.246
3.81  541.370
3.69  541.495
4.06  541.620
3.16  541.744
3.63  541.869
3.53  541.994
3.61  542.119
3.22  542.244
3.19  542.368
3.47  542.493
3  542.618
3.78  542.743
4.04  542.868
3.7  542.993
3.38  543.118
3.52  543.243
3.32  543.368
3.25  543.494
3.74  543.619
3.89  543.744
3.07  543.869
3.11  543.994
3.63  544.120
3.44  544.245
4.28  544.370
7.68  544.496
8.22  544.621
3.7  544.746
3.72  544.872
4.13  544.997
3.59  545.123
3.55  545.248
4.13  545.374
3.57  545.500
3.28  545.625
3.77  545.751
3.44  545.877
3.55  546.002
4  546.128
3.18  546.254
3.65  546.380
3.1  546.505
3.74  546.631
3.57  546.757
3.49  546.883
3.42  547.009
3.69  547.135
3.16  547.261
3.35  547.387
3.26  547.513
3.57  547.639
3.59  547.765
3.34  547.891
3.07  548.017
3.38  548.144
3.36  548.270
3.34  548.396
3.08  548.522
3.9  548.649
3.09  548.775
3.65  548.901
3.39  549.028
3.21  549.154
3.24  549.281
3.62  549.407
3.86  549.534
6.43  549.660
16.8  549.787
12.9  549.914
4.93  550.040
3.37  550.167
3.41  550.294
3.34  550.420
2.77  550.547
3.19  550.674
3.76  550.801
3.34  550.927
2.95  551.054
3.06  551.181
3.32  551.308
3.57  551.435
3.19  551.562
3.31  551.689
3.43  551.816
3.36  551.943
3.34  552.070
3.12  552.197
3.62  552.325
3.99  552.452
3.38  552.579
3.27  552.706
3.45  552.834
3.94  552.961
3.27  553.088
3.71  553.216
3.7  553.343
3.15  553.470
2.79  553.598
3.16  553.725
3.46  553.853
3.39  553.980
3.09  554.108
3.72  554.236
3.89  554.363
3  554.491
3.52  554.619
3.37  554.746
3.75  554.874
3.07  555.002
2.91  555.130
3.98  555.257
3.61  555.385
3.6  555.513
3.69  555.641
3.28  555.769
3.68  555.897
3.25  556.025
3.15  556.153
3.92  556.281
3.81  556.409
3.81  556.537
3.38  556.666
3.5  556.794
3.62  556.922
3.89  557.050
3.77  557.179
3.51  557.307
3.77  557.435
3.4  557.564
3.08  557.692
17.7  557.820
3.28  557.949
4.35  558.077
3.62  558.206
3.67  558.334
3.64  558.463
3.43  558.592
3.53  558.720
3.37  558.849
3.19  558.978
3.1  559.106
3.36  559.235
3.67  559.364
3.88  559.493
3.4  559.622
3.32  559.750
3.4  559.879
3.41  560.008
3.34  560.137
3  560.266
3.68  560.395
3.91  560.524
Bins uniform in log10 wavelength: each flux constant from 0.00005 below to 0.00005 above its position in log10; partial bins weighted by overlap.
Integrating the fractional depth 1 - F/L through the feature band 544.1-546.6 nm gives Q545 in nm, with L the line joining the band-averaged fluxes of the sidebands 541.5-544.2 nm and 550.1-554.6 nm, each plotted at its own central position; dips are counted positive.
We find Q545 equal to -0.45 nm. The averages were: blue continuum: 3.49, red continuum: 3.37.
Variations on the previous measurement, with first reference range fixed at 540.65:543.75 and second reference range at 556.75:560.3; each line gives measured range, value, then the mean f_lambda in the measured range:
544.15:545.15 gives -0.34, 4.85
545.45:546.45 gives 0.03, 3.55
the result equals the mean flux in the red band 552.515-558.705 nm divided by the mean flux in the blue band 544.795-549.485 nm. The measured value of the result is 1.09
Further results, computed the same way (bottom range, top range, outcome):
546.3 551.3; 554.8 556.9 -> 0.86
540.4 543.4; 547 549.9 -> 1.21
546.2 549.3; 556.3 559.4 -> 1.22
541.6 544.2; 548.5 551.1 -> 1.35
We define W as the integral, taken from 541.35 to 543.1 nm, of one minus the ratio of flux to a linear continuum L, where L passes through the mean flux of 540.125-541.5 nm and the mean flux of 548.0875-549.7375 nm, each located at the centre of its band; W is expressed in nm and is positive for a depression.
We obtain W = 0.00 nm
